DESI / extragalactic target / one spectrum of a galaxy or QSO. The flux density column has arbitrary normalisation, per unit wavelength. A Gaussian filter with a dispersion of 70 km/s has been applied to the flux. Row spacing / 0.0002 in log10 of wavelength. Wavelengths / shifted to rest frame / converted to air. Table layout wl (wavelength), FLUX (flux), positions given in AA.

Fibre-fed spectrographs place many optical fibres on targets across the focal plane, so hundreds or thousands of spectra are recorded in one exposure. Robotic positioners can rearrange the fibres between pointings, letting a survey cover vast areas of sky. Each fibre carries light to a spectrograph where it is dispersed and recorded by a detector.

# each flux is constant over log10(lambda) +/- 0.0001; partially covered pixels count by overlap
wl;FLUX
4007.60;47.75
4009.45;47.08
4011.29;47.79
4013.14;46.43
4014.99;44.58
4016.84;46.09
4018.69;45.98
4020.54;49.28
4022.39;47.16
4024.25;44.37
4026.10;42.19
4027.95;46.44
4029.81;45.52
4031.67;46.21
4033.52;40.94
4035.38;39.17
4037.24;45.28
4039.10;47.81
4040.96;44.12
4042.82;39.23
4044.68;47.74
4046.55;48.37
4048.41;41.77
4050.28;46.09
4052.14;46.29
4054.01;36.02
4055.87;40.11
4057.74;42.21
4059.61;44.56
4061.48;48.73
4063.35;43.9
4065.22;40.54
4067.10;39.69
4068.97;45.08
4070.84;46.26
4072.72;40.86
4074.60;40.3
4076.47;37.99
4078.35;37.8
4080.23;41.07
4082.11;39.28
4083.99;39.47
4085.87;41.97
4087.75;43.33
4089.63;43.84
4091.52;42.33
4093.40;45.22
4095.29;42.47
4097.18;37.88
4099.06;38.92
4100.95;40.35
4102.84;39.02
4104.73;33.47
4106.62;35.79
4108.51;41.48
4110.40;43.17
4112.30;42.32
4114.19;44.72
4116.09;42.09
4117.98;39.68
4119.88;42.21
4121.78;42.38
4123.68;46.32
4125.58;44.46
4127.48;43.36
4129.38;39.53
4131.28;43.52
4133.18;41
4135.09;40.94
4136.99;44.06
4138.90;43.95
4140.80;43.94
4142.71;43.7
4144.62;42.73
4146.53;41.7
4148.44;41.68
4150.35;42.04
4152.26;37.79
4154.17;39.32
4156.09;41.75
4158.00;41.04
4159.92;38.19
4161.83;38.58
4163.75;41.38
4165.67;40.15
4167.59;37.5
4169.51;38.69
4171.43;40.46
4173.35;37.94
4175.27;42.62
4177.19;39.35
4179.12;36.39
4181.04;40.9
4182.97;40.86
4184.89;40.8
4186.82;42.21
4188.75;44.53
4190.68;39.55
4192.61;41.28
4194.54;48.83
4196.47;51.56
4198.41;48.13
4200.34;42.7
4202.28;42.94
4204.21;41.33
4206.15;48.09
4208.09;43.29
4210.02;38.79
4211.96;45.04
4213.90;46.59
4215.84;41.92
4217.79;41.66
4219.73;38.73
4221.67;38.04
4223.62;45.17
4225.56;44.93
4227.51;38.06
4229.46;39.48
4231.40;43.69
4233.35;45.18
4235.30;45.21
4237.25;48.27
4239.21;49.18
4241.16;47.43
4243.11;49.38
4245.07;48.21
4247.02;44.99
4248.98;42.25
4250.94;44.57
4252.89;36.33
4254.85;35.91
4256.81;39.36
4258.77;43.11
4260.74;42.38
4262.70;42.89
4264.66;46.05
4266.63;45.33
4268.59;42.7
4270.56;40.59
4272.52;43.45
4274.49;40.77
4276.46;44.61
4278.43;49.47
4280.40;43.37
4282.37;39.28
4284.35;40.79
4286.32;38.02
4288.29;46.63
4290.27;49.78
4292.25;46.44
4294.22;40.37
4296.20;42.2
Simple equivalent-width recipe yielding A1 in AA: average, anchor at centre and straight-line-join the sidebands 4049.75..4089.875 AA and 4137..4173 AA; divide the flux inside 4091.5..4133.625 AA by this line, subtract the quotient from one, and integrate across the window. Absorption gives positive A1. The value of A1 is 0.0 AA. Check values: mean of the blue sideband 42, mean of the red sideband 40.8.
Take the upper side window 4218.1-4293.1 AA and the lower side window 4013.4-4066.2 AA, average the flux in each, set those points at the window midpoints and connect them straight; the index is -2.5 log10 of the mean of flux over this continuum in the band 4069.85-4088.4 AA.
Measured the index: 0.09 mag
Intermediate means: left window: 44.3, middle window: 40.8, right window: 43.4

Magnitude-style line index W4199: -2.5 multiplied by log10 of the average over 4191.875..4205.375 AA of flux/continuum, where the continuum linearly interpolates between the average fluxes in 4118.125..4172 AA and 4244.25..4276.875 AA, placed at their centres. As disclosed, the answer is -0.08 mag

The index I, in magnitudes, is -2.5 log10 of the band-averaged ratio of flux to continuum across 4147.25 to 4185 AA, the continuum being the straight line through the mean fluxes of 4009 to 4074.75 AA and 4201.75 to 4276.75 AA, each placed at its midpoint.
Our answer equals 0.10 mag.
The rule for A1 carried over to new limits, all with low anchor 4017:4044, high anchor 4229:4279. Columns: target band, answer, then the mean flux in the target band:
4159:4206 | 2.6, 41.7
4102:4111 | 1.2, 38.4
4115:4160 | 2.3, 42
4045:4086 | 2.1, 42.3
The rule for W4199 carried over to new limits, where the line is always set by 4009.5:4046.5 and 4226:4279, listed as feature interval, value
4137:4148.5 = 0.03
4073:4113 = 0.11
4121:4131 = 0.03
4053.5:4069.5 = 0.06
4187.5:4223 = 0.01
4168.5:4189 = 0.10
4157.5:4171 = 0.13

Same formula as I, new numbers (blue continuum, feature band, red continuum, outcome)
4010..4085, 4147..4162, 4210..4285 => 0.08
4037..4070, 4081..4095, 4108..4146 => 0.03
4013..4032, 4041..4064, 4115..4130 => 0.03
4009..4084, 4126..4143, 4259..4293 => 0.02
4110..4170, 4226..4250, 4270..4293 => -0.05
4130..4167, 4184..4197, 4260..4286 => -0.05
